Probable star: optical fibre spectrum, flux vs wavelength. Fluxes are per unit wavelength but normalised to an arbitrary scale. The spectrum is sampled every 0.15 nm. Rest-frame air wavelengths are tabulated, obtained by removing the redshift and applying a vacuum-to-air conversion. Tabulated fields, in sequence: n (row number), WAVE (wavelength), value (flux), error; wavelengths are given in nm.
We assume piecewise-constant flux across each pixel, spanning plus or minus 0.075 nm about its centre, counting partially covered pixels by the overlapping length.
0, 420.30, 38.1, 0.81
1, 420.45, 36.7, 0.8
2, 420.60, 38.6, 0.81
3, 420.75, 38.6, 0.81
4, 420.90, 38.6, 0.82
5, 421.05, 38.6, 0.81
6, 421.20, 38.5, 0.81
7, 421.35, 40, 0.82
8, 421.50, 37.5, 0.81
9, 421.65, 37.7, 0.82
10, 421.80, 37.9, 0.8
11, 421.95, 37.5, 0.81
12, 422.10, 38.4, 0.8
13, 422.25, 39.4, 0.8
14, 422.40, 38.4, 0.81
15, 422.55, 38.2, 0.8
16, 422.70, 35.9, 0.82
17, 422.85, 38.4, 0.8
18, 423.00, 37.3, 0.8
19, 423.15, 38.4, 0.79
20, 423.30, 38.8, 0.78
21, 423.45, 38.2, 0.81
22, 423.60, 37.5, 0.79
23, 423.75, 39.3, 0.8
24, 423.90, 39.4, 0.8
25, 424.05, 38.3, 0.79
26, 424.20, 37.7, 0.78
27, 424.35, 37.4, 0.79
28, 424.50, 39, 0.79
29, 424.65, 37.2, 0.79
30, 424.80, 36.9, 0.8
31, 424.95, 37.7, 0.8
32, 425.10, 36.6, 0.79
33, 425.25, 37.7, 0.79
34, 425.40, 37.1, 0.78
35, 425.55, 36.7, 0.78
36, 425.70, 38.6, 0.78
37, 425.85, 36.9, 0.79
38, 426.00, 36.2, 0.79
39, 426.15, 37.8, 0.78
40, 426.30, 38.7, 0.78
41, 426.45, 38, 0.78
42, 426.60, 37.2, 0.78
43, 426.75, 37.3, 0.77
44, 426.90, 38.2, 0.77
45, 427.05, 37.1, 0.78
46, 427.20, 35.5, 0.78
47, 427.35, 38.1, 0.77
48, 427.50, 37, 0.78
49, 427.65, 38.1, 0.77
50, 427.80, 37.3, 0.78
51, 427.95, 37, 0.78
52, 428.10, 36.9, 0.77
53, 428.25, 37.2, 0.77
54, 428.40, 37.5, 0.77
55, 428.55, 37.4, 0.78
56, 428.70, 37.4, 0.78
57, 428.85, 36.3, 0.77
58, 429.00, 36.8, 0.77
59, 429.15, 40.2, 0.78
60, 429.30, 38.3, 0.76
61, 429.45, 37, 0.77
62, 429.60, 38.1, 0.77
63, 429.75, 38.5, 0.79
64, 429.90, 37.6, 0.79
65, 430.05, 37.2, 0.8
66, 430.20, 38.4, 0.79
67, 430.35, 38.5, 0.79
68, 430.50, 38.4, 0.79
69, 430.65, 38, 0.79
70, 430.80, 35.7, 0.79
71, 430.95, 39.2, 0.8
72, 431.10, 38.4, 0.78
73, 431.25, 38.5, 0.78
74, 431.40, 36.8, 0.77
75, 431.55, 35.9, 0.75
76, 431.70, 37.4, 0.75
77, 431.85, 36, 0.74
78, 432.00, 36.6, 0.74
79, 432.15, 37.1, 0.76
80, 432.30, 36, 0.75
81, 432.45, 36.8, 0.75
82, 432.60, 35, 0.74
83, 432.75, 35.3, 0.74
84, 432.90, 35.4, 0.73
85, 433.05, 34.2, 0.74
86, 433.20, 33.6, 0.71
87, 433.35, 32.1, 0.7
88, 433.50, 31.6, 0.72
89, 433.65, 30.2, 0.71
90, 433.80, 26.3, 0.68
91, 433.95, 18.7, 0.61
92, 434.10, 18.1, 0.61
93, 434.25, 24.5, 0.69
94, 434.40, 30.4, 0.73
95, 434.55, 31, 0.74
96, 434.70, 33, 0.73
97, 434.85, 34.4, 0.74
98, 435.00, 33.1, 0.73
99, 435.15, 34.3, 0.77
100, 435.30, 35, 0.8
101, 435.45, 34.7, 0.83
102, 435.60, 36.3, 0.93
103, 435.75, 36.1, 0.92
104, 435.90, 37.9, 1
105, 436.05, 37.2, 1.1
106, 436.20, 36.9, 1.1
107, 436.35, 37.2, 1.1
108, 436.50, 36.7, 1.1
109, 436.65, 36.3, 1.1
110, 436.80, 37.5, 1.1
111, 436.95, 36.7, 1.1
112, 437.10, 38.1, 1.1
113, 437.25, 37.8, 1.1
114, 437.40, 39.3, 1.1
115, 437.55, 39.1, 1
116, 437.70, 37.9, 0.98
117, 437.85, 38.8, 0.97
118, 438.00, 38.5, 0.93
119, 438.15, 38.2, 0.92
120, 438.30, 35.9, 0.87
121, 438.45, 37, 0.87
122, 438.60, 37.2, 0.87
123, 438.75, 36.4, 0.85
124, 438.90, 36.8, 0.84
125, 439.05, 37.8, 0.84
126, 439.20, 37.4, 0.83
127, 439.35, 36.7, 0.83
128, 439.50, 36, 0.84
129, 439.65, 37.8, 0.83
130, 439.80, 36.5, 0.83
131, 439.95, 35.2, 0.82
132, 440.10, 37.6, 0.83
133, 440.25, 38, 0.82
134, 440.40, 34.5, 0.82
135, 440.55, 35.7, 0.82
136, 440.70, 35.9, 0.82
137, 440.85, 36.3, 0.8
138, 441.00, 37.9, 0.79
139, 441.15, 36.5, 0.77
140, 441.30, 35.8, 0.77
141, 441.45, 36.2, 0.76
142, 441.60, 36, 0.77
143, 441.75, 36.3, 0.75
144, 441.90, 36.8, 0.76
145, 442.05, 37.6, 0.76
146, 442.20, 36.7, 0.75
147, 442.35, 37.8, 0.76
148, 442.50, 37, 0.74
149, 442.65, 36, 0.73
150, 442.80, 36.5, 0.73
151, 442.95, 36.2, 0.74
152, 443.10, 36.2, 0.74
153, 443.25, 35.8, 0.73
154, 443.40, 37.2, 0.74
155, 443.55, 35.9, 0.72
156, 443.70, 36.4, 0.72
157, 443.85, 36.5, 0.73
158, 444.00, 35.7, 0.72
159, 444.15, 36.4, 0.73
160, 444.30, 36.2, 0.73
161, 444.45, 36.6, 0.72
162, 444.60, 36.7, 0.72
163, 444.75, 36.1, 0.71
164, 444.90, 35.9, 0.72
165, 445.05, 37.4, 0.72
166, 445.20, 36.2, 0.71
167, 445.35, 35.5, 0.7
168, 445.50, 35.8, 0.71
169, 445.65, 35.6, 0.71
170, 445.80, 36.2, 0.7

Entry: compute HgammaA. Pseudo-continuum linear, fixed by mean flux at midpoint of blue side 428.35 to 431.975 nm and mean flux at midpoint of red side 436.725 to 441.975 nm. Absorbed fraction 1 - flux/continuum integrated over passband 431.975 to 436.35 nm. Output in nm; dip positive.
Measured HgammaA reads 0.529 nm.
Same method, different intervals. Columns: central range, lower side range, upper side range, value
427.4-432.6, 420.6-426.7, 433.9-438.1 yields -0.171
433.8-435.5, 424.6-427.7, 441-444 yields 0.340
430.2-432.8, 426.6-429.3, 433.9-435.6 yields -0.267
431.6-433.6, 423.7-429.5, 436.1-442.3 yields 0.118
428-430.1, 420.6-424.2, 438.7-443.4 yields 0.005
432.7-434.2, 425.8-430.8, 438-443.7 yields 0.315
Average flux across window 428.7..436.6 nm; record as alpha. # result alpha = 35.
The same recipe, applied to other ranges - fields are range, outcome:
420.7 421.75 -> 38.5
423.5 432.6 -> 37.5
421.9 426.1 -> 37.8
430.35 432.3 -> 37.3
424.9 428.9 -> 37.3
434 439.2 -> 35.4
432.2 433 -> 35.7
